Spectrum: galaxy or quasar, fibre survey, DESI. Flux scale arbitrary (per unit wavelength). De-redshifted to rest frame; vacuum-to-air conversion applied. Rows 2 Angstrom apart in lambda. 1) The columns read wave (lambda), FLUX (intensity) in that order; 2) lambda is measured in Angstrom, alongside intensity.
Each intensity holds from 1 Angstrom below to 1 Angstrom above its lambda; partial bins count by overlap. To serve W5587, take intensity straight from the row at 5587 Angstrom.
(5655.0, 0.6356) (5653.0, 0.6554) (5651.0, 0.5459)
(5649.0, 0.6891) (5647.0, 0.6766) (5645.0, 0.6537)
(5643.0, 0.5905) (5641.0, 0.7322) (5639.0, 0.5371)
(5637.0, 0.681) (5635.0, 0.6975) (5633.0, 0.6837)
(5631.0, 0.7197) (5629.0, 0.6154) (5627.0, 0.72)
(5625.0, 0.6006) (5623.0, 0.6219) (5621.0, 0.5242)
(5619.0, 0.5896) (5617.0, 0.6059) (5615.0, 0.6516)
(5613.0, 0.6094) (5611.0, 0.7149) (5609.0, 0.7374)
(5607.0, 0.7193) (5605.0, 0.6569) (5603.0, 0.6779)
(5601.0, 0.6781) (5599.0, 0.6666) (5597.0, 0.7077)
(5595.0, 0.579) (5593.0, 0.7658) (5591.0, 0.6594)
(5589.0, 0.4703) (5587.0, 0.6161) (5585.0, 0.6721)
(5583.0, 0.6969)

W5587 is 0.6161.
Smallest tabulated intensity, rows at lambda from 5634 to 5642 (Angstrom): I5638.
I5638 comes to 0.5371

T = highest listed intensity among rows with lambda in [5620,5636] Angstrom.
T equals 0.72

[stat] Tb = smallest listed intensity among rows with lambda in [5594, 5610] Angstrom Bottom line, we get 0.579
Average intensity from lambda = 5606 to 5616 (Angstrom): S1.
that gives 0.687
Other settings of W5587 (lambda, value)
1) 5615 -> 0.6516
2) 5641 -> 0.7322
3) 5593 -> 0.7658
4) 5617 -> 0.6059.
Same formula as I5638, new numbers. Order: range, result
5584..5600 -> 0.4703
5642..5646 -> 0.5905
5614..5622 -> 0.5242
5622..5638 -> 0.6006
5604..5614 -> 0.6094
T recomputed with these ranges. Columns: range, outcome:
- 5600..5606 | 0.6781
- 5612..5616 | 0.6516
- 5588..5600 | 0.7658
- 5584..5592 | 0.6721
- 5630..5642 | 0.7322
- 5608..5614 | 0.7374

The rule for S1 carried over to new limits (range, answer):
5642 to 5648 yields 0.64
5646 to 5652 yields 0.637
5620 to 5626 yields 0.582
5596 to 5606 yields 0.677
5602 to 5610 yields 0.698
